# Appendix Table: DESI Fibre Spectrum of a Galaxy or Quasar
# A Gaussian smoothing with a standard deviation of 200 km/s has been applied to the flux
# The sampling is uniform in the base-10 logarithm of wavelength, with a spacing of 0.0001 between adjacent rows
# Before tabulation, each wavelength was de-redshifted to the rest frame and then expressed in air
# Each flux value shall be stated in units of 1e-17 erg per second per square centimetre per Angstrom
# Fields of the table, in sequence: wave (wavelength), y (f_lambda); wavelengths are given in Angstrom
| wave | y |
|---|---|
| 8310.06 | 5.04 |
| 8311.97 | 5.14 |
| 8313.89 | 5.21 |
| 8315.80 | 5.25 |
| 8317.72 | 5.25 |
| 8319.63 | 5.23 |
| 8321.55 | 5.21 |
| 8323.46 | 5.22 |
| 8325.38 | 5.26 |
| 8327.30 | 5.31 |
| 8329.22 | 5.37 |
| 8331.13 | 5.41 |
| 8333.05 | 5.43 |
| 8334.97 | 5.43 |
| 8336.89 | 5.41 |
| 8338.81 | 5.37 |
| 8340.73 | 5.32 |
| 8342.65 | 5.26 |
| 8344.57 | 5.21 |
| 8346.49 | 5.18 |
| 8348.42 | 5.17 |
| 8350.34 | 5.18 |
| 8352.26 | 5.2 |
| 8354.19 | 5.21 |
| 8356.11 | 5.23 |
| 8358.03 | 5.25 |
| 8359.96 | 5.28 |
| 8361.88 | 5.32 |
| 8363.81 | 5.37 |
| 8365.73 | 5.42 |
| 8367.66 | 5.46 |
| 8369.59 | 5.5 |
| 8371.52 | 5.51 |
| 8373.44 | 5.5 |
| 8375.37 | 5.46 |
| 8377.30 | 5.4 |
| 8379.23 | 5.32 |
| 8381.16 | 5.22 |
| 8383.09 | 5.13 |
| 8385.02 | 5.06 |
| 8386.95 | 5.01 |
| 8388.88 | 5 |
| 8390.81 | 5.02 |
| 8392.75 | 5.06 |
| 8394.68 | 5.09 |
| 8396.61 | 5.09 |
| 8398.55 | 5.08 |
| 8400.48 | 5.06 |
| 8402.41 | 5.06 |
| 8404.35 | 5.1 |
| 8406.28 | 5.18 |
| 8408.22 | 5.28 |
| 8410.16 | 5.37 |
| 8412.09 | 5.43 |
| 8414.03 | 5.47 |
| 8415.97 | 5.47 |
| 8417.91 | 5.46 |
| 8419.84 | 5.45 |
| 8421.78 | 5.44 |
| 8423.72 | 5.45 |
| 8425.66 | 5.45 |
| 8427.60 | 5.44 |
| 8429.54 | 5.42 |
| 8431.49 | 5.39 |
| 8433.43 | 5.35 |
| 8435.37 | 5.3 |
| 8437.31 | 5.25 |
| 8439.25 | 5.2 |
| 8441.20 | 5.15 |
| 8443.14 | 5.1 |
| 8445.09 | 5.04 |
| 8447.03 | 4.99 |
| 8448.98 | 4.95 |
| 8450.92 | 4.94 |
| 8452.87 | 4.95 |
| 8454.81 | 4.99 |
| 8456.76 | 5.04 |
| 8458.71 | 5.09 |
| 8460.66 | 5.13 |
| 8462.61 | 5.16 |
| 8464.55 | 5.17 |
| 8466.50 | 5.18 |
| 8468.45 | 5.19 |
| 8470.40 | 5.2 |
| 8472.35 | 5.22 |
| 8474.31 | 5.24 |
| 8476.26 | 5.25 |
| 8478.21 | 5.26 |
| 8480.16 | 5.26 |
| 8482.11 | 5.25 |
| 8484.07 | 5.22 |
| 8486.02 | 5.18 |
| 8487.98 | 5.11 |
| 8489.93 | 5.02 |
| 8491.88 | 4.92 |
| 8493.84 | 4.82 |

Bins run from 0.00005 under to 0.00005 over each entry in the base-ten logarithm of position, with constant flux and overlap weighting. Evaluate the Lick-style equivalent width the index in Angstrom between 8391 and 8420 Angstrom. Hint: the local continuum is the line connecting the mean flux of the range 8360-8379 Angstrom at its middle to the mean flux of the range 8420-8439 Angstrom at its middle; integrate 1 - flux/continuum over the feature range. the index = 0.9 Angstrom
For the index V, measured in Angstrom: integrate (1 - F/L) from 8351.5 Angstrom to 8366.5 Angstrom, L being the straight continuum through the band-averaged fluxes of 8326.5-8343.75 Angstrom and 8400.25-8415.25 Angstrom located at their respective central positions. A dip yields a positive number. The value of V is 0.1 Angstrom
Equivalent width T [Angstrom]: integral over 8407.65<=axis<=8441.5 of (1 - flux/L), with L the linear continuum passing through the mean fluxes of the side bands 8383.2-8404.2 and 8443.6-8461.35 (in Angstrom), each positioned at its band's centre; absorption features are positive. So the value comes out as -2.3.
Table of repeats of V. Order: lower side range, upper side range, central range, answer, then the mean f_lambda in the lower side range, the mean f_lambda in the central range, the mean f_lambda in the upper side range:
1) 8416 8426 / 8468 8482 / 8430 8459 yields 1.29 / 5.45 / 5.12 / 5.23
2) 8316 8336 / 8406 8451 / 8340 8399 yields 0.69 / 5.31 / 5.24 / 5.3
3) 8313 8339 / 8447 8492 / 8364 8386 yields -0.47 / 5.31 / 5.36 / 5.13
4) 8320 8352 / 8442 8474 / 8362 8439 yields -1.65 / 5.29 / 5.29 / 5.09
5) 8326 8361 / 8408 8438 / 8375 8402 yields 1.12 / 5.29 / 5.13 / 5.41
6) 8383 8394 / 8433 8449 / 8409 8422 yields -0.87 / 5.04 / 5.44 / 5.15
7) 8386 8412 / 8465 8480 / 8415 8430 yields -0.87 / 5.12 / 5.45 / 5.22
